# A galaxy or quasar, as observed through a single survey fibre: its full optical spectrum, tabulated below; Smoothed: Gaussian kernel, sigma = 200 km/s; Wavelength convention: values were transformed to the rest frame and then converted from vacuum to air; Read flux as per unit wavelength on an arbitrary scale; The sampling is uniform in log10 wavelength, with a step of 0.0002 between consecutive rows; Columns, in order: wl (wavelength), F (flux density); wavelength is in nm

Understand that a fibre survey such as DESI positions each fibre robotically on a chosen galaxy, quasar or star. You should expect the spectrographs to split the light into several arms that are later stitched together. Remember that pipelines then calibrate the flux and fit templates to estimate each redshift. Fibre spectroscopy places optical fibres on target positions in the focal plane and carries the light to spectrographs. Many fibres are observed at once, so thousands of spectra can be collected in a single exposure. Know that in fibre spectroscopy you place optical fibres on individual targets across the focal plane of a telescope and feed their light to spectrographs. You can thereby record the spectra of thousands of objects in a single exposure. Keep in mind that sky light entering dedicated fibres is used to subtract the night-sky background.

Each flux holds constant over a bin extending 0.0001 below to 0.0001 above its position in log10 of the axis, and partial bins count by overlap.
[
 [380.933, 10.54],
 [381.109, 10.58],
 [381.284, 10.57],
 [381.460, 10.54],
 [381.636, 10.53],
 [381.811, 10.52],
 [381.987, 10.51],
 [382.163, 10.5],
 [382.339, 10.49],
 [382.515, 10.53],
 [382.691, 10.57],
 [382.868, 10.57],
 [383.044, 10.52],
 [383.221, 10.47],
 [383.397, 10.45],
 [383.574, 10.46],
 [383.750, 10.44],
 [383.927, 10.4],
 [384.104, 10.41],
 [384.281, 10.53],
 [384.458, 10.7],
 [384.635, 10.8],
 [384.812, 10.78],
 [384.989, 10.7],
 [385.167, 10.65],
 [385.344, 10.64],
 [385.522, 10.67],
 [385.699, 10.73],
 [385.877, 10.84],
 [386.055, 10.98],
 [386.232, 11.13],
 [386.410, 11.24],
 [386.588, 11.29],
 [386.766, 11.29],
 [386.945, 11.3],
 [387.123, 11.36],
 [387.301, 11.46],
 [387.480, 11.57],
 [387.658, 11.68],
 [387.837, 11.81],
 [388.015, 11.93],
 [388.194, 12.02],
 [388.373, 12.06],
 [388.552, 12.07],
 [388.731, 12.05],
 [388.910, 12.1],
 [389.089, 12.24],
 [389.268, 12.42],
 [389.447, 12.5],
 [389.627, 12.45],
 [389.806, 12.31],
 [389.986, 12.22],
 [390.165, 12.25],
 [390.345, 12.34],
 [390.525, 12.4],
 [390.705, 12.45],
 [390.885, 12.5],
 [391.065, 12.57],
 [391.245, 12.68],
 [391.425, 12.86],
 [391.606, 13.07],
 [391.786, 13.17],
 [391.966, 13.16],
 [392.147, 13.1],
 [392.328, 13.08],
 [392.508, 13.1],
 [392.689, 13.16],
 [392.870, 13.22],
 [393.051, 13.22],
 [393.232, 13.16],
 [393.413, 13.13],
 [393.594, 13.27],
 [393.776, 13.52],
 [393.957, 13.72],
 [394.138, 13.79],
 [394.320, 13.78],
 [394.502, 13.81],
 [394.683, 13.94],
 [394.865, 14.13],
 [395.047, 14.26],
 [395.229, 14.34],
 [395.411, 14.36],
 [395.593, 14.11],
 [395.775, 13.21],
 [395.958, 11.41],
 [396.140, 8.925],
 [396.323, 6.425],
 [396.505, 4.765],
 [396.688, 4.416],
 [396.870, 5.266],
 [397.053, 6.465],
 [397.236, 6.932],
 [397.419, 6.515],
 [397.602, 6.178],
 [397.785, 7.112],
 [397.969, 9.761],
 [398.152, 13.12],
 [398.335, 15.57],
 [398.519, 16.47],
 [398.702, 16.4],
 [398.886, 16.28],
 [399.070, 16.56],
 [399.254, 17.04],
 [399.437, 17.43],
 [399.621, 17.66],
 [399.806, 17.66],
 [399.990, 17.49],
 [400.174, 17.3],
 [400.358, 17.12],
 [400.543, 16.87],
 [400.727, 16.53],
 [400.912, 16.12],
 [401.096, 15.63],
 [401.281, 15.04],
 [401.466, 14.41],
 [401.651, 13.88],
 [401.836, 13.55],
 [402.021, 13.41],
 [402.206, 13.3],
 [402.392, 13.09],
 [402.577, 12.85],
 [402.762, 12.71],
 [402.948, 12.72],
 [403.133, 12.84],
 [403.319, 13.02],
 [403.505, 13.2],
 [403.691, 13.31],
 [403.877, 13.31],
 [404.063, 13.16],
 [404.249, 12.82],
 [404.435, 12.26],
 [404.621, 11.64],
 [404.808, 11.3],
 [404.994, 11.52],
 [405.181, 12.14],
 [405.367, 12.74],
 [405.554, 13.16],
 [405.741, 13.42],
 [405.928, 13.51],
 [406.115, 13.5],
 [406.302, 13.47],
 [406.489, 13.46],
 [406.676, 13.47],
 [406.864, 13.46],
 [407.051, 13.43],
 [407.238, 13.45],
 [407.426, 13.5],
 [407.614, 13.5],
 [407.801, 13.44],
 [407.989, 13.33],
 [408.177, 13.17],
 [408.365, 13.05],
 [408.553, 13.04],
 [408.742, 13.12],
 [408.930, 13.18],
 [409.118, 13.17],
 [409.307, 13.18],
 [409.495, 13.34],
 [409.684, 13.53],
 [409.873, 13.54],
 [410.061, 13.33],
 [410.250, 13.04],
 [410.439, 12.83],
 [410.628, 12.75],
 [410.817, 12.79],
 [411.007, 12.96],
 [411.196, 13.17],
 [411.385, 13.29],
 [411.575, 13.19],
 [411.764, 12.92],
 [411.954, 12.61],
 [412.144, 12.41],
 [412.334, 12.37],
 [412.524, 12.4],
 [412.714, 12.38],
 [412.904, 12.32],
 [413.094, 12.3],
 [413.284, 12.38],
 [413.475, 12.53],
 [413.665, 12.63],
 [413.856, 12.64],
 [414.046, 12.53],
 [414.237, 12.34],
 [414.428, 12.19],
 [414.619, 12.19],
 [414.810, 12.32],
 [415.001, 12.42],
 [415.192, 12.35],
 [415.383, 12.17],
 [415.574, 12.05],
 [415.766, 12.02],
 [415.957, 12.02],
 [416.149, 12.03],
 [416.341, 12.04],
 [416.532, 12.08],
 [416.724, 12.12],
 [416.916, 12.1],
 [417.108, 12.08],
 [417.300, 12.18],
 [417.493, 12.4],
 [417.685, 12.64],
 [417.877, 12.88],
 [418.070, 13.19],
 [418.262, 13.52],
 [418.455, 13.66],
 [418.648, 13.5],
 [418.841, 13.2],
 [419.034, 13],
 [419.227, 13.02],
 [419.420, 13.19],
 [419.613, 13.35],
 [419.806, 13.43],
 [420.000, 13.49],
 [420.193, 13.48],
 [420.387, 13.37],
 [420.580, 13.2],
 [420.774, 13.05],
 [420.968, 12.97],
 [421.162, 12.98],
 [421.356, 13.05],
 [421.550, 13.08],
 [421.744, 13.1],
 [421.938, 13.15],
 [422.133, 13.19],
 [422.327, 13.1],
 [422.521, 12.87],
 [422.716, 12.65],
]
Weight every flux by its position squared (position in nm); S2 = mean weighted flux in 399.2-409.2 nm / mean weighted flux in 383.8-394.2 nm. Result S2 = 1.2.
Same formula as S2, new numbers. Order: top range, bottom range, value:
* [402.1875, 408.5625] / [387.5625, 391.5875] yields 1.15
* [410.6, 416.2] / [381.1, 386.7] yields 1.36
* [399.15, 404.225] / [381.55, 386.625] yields 1.52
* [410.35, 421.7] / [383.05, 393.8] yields 1.23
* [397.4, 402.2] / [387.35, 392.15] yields 1.26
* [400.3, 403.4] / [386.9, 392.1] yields 1.24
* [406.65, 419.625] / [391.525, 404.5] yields 1.05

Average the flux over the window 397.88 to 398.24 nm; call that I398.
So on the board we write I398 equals 11.4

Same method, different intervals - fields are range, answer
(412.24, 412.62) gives 12.4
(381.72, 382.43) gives 10.5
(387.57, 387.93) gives 11.8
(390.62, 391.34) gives 12.6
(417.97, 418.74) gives 13.5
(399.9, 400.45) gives 17.3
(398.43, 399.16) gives 16.4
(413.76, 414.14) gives 12.6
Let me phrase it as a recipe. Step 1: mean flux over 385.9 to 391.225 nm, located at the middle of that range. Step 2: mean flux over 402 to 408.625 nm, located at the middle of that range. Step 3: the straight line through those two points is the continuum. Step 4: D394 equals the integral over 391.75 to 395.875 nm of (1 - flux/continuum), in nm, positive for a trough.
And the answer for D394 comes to -0.43 nm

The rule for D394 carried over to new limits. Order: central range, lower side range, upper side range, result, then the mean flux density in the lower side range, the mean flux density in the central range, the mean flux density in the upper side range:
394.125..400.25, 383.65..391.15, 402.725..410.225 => -0.04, 11.5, 12.4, 13.1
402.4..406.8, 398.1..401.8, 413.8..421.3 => 0.70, 16.2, 12.9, 12.7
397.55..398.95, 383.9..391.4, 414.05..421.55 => -0.08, 11.6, 12.7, 12.7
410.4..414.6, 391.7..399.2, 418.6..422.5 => 0.06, 12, 12.6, 13.2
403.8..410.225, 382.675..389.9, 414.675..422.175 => -0.44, 11.2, 13.1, 12.8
